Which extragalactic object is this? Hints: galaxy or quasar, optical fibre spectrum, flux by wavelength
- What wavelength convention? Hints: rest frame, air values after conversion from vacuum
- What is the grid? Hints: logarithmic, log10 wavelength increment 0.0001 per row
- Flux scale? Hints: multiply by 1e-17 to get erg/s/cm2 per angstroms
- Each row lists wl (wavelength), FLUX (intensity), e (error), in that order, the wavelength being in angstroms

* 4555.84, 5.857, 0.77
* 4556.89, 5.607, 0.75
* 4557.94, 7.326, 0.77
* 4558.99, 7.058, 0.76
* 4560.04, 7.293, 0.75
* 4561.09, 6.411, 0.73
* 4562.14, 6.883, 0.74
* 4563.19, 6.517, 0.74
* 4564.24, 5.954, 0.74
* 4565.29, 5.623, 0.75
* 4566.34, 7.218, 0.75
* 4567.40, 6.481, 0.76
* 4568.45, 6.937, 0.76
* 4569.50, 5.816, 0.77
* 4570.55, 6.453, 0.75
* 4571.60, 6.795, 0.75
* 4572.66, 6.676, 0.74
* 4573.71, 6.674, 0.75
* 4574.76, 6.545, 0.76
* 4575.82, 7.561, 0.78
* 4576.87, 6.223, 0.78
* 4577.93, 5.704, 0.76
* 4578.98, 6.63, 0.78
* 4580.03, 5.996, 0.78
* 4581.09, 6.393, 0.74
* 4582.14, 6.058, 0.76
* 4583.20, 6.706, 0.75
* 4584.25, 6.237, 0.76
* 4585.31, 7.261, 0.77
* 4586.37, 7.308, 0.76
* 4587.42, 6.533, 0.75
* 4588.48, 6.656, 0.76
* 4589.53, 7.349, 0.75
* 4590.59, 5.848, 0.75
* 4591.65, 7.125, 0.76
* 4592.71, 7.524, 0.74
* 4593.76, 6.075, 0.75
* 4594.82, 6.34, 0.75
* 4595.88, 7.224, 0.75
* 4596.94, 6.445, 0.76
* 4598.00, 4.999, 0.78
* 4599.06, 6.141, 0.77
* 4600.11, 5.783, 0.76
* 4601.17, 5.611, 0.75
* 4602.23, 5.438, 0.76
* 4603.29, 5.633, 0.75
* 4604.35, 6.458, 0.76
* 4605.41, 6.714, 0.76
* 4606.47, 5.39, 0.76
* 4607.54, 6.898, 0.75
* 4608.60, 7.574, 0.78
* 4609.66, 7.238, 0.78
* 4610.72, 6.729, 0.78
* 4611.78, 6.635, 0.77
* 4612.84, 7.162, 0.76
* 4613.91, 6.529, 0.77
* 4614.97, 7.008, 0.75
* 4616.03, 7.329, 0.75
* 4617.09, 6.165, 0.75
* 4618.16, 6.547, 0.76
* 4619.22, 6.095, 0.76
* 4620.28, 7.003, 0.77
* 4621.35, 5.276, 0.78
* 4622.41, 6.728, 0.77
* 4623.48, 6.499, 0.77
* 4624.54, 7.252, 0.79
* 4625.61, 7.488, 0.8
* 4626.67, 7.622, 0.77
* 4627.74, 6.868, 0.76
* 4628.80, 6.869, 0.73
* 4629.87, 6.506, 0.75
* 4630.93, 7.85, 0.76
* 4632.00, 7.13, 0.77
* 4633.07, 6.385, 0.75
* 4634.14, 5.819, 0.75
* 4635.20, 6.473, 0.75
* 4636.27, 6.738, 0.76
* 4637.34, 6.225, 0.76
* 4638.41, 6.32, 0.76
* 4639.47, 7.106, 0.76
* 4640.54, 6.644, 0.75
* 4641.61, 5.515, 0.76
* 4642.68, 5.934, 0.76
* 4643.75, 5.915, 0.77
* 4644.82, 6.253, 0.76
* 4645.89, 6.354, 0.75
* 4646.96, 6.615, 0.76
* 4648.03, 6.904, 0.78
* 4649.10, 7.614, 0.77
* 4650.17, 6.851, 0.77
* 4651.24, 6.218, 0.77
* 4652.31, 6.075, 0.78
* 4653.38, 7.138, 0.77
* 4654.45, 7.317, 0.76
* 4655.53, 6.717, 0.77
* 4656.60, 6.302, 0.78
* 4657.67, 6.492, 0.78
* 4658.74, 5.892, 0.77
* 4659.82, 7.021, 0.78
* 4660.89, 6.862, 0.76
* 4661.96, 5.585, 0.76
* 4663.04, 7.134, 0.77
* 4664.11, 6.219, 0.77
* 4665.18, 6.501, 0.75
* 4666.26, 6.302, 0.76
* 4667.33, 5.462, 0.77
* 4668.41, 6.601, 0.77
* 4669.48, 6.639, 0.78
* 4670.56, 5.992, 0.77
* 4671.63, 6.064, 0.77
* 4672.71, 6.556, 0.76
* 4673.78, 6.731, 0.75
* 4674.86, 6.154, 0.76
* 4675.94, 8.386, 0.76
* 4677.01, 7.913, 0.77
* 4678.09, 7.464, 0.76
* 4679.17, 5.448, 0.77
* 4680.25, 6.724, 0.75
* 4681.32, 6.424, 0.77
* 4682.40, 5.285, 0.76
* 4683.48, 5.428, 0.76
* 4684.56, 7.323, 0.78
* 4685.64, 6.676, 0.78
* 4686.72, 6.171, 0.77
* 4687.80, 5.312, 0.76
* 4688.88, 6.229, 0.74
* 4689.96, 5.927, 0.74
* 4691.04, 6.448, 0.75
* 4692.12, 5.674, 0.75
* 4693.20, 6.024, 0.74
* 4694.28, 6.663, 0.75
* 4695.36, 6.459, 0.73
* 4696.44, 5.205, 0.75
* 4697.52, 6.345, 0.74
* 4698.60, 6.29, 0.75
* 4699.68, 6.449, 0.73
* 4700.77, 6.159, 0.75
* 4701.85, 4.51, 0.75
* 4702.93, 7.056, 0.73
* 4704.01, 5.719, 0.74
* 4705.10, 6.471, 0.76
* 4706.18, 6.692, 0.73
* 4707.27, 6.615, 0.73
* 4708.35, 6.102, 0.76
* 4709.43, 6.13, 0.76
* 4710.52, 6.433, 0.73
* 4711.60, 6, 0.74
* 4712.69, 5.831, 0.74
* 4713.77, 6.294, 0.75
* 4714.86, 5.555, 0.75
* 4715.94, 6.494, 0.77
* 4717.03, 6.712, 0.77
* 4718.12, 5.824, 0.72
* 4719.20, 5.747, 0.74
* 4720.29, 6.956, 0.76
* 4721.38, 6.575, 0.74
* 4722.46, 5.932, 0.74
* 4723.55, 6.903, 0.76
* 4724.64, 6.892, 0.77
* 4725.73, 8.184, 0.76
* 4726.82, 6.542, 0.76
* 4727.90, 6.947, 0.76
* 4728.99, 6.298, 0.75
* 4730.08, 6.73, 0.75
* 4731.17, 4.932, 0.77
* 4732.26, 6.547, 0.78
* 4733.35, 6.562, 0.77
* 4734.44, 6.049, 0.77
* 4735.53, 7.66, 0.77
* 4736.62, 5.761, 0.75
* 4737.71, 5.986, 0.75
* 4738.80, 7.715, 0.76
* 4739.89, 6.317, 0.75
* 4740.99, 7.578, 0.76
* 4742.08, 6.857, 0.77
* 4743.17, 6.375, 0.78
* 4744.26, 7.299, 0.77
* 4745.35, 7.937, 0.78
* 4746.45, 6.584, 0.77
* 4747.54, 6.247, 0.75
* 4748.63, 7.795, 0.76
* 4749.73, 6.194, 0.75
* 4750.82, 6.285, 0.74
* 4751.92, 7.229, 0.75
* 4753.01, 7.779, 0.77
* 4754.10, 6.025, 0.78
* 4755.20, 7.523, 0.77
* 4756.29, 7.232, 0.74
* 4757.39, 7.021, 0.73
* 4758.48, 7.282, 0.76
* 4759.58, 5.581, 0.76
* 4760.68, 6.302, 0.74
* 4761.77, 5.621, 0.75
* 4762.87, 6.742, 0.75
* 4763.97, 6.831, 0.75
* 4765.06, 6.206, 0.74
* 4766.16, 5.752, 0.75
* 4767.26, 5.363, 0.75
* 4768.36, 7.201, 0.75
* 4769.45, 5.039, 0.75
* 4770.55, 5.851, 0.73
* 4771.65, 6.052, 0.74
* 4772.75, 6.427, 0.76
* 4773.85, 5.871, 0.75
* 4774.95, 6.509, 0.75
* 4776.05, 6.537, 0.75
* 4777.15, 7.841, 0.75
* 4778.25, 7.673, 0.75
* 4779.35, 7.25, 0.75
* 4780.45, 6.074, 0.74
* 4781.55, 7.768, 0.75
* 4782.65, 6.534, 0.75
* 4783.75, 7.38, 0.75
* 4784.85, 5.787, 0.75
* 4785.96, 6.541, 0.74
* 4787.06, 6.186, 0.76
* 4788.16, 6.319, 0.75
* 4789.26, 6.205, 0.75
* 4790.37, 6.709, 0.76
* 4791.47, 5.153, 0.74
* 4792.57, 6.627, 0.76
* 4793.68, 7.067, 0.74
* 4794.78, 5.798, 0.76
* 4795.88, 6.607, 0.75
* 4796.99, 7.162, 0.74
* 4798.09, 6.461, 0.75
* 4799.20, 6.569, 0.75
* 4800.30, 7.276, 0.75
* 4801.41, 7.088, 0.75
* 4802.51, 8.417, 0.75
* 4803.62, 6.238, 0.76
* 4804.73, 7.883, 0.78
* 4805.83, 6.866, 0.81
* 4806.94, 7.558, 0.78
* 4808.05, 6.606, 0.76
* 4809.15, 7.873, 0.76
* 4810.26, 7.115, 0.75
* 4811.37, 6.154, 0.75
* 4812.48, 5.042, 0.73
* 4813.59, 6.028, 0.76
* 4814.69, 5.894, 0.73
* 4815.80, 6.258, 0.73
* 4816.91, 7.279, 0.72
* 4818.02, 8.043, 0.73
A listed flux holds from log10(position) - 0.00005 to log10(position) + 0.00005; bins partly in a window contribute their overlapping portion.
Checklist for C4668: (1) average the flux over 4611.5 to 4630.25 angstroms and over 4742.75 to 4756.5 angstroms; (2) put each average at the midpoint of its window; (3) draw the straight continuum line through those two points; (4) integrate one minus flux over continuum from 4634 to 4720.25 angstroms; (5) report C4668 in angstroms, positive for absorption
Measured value 6.2 angstroms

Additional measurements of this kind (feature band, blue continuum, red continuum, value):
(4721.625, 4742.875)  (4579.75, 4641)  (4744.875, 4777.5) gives -0.30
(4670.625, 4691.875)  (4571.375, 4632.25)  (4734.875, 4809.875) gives 0.69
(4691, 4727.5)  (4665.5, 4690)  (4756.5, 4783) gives 0.81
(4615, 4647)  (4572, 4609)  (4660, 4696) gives -0.85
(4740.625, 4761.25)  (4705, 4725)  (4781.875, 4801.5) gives -1.54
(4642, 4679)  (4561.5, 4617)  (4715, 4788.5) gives -0.13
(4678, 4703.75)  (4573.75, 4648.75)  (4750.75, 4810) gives 1.87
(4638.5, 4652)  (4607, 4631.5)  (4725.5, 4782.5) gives 0.67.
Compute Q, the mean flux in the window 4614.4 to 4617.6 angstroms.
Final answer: 6.85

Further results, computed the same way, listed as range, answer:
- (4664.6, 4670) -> 6.3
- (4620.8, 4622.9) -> 5.99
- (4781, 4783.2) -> 7.16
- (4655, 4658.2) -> 6.51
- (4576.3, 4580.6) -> 6.16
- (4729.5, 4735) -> 6.17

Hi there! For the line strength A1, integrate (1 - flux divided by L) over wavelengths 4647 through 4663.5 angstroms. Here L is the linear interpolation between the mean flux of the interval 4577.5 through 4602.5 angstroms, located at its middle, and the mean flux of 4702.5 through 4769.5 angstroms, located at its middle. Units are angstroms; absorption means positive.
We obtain -0.5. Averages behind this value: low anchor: 6.41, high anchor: 6.54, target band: 6.67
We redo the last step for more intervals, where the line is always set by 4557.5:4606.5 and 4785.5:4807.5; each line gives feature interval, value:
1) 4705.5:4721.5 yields 0.92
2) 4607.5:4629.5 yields -1.04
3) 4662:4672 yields 0.44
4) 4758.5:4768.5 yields 0.75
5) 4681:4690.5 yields 0.76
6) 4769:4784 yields 0.20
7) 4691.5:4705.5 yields 1.15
